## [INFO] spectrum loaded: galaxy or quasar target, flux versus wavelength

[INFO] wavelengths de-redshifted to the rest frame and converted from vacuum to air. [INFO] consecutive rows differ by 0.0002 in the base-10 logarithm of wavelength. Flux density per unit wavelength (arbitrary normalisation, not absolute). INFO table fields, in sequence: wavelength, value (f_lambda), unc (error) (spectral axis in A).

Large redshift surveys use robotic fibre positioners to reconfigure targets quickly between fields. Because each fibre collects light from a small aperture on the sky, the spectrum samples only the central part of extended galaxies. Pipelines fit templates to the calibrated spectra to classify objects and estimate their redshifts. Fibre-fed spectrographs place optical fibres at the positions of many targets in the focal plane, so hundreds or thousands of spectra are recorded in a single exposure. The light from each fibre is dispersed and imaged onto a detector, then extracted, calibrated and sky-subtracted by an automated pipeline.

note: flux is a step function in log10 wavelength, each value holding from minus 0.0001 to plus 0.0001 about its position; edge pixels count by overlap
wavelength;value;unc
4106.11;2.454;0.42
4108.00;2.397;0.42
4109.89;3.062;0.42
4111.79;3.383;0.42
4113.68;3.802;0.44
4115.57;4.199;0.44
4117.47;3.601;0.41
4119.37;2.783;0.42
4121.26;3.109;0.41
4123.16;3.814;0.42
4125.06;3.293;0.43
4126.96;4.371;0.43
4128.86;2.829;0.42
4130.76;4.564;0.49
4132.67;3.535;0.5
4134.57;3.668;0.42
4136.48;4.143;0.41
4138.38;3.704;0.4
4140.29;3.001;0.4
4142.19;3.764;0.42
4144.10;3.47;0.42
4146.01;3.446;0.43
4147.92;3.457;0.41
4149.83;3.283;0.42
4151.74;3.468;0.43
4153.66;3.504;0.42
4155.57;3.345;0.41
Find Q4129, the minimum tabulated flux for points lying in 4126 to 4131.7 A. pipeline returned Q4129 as 2.829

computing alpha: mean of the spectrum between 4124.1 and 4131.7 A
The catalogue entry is 3.76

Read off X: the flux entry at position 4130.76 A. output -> 4.564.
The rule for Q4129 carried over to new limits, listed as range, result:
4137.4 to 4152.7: 3.001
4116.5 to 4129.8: 2.783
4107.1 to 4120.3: 2.397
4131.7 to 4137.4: 3.535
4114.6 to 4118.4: 3.601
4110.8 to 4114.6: 3.383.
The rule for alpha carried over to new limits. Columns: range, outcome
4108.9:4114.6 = 3.41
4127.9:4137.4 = 3.74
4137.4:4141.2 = 3.36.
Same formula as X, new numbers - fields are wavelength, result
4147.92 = 3.457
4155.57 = 3.345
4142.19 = 3.764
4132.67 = 3.535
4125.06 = 3.293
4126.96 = 4.371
